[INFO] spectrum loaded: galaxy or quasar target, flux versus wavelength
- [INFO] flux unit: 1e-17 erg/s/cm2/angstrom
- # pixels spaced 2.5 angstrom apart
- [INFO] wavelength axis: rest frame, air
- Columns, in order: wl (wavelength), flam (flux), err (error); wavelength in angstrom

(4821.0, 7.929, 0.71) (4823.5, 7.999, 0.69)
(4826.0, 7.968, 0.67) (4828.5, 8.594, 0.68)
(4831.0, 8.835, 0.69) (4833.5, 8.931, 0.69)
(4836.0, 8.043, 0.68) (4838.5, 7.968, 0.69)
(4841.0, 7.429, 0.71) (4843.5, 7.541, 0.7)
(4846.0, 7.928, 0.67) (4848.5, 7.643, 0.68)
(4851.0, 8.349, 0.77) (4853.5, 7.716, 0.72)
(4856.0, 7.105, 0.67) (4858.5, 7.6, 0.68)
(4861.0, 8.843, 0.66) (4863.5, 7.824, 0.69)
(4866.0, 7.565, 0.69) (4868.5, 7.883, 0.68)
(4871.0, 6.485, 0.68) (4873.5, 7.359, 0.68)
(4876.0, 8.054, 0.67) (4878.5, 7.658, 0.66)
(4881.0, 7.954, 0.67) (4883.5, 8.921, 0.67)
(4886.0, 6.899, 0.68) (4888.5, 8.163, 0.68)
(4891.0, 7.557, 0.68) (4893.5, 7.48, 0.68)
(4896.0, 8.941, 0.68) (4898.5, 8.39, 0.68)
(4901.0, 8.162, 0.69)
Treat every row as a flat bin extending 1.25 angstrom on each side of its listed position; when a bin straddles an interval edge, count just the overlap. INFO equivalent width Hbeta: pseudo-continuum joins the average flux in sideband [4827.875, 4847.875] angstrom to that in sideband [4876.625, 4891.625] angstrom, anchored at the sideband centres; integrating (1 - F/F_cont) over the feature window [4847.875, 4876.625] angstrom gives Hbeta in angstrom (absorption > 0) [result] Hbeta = 1.1 angstrom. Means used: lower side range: 8.13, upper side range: 7.88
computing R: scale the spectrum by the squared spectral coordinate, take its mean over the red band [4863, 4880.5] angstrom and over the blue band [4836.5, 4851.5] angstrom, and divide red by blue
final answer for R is 0.98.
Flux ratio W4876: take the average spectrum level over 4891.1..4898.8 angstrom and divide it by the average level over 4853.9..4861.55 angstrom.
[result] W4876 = 1.05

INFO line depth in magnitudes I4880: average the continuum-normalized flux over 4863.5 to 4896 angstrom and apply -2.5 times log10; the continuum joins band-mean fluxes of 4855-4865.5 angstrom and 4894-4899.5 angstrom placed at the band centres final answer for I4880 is 0.07 mag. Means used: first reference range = 7.84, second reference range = 8.52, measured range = 7.72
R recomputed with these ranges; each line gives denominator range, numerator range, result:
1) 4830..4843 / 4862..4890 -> 0.96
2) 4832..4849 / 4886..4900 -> 1.03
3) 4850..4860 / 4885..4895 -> 1.00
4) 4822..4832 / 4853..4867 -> 0.95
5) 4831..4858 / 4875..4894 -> 1.01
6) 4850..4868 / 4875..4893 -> 1.01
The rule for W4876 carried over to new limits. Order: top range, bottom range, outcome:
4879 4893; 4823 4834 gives 0.93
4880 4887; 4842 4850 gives 1.03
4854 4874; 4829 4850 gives 0.94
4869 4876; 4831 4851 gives 0.90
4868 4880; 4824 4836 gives 0.88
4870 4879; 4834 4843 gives 0.94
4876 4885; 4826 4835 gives 0.94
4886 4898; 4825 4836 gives 0.93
